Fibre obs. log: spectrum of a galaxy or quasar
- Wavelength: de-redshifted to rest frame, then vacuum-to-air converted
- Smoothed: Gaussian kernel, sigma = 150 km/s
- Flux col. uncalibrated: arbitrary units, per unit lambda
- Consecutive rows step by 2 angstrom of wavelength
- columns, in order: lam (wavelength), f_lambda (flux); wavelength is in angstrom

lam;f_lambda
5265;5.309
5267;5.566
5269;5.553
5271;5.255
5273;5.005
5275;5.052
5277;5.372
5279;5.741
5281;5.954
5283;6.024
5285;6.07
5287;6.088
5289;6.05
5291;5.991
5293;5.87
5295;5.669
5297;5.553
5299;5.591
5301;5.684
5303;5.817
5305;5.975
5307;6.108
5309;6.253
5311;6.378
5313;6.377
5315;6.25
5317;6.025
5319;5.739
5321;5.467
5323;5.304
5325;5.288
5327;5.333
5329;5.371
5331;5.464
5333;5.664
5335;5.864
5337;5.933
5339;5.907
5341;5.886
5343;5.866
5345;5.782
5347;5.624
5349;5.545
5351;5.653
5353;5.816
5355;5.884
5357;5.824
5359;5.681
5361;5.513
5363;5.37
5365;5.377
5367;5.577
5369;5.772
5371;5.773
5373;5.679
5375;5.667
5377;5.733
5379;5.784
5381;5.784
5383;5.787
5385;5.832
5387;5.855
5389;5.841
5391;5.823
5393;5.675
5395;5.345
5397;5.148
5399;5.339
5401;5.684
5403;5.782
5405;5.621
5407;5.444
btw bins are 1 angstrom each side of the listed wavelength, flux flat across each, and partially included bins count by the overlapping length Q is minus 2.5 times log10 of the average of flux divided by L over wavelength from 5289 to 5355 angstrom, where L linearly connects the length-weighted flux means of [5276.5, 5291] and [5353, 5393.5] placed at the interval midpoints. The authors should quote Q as 0.01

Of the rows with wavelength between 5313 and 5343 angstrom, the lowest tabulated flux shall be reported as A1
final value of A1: 5.288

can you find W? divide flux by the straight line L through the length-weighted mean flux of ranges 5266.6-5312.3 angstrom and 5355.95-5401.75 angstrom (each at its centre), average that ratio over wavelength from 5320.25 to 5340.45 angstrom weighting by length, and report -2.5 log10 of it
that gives 0.03 mag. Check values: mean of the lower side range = 5.77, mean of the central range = 5.57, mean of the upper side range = 5.65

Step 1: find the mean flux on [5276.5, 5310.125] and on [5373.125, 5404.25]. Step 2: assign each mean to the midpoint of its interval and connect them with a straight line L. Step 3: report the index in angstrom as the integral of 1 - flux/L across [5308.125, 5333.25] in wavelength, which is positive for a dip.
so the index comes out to 0.3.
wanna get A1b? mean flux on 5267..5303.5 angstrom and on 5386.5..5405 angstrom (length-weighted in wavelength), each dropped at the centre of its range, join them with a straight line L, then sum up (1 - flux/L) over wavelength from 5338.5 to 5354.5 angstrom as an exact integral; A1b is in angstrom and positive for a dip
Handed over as -0.3 angstrom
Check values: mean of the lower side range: 5.68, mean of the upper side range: 5.6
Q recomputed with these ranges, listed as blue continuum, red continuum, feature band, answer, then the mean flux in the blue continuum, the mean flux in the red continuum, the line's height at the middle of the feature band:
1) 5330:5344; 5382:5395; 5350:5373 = 0.024 mag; 5.8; 5.77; 5.78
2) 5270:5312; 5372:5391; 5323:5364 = 0.024 mag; 5.79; 5.78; 5.78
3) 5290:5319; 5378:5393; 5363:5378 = 0.038 mag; 5.96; 5.81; 5.83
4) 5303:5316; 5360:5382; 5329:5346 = 0.031 mag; 6.19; 5.64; 5.94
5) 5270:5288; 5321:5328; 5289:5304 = -0.049 mag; 5.62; 5.33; 5.51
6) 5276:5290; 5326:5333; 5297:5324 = -0.054 mag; 5.9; 5.43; 5.62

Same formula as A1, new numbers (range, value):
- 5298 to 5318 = 5.591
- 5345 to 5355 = 5.545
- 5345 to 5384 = 5.37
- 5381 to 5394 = 5.675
